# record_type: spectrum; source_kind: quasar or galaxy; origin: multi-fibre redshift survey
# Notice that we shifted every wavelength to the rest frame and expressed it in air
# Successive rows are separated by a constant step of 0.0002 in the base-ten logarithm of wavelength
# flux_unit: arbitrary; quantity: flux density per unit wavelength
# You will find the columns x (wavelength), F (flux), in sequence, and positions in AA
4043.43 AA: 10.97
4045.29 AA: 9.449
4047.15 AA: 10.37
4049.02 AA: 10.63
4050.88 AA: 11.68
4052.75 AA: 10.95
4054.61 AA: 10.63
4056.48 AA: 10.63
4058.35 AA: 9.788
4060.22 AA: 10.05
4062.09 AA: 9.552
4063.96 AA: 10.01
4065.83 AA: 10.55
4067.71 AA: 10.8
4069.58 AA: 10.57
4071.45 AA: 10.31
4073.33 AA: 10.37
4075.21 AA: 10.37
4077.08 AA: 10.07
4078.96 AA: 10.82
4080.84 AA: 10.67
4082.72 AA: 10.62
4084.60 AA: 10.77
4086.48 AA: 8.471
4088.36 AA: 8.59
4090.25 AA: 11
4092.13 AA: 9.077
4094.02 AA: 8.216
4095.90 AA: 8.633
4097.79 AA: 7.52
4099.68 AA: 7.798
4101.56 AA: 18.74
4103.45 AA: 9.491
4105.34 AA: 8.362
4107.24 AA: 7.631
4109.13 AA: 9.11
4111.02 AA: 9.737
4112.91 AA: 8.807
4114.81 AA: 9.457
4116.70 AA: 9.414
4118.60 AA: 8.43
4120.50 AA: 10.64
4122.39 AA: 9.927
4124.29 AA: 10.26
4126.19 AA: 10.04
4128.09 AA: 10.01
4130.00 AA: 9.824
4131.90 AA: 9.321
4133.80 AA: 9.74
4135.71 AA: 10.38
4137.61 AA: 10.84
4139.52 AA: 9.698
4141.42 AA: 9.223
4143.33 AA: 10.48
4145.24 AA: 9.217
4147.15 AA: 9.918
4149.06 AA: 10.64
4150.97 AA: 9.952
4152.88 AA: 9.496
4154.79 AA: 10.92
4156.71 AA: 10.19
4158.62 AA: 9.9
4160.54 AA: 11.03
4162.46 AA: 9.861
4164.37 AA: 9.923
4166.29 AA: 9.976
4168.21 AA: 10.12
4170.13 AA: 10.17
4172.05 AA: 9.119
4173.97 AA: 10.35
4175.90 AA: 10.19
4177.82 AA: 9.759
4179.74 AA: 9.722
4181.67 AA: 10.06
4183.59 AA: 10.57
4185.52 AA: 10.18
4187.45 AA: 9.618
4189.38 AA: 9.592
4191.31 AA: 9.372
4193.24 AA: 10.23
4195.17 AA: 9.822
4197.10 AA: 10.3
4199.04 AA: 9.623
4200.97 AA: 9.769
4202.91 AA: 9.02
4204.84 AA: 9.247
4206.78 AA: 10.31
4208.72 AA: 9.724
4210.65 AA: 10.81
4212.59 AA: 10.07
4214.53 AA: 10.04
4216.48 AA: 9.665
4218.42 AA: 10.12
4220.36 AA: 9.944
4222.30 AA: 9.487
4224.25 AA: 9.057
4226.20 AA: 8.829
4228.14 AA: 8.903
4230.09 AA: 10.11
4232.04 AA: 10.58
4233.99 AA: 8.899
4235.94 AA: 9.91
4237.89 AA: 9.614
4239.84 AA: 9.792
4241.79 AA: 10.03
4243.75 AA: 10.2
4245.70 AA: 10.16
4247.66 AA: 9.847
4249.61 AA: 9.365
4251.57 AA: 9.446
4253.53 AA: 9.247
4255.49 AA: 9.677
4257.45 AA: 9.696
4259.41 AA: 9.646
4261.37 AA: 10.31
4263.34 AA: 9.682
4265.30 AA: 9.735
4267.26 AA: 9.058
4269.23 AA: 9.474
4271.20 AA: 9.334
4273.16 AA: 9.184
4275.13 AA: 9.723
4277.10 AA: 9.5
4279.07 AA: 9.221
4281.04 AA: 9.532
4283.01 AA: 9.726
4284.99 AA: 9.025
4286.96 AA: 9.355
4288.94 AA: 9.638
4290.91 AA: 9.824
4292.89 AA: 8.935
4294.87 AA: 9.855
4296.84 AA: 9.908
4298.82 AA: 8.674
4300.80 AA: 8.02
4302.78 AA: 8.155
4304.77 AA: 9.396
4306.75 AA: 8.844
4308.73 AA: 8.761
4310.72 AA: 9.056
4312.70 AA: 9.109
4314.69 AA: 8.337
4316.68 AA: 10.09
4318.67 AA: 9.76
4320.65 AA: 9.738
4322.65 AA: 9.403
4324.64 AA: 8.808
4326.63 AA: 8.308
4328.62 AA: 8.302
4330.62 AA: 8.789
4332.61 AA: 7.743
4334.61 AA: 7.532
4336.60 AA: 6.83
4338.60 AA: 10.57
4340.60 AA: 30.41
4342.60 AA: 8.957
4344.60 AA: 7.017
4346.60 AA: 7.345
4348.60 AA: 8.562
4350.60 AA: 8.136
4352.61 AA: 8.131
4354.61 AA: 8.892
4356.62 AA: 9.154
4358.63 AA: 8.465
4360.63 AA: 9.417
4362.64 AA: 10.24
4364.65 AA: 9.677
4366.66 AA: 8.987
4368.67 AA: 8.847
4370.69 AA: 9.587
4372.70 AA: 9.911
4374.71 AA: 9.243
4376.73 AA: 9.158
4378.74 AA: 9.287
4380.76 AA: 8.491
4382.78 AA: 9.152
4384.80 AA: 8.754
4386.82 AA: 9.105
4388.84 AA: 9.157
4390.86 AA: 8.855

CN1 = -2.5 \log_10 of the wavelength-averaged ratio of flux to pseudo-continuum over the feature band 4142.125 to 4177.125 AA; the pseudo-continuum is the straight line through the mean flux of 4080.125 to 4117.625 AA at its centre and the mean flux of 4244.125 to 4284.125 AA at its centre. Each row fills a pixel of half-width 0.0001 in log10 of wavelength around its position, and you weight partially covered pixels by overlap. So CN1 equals -0.05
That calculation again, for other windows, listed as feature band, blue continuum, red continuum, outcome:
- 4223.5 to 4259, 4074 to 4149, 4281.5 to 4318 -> -0.03 mag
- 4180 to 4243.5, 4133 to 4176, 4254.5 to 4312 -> -0.01 mag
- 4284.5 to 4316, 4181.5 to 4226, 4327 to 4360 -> 0.07 mag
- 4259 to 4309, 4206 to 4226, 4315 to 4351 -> 0.06 mag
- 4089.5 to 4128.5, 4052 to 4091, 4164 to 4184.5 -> 0.06 mag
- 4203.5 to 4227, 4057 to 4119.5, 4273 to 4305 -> -0.03 mag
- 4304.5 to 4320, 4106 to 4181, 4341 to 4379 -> 0.02 mag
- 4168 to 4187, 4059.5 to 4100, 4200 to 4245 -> -0.03 mag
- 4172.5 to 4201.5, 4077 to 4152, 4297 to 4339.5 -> -0.06 mag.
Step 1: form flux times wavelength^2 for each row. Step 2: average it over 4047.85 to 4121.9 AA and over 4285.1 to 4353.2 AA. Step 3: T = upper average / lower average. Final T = 1.1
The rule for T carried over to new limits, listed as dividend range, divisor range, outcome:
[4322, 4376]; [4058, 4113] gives 1.09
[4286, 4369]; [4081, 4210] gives 1.04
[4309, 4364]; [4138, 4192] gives 1.03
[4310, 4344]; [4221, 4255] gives 1.09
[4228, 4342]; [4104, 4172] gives 1.06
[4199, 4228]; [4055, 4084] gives 1.00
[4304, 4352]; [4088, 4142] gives 1.09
